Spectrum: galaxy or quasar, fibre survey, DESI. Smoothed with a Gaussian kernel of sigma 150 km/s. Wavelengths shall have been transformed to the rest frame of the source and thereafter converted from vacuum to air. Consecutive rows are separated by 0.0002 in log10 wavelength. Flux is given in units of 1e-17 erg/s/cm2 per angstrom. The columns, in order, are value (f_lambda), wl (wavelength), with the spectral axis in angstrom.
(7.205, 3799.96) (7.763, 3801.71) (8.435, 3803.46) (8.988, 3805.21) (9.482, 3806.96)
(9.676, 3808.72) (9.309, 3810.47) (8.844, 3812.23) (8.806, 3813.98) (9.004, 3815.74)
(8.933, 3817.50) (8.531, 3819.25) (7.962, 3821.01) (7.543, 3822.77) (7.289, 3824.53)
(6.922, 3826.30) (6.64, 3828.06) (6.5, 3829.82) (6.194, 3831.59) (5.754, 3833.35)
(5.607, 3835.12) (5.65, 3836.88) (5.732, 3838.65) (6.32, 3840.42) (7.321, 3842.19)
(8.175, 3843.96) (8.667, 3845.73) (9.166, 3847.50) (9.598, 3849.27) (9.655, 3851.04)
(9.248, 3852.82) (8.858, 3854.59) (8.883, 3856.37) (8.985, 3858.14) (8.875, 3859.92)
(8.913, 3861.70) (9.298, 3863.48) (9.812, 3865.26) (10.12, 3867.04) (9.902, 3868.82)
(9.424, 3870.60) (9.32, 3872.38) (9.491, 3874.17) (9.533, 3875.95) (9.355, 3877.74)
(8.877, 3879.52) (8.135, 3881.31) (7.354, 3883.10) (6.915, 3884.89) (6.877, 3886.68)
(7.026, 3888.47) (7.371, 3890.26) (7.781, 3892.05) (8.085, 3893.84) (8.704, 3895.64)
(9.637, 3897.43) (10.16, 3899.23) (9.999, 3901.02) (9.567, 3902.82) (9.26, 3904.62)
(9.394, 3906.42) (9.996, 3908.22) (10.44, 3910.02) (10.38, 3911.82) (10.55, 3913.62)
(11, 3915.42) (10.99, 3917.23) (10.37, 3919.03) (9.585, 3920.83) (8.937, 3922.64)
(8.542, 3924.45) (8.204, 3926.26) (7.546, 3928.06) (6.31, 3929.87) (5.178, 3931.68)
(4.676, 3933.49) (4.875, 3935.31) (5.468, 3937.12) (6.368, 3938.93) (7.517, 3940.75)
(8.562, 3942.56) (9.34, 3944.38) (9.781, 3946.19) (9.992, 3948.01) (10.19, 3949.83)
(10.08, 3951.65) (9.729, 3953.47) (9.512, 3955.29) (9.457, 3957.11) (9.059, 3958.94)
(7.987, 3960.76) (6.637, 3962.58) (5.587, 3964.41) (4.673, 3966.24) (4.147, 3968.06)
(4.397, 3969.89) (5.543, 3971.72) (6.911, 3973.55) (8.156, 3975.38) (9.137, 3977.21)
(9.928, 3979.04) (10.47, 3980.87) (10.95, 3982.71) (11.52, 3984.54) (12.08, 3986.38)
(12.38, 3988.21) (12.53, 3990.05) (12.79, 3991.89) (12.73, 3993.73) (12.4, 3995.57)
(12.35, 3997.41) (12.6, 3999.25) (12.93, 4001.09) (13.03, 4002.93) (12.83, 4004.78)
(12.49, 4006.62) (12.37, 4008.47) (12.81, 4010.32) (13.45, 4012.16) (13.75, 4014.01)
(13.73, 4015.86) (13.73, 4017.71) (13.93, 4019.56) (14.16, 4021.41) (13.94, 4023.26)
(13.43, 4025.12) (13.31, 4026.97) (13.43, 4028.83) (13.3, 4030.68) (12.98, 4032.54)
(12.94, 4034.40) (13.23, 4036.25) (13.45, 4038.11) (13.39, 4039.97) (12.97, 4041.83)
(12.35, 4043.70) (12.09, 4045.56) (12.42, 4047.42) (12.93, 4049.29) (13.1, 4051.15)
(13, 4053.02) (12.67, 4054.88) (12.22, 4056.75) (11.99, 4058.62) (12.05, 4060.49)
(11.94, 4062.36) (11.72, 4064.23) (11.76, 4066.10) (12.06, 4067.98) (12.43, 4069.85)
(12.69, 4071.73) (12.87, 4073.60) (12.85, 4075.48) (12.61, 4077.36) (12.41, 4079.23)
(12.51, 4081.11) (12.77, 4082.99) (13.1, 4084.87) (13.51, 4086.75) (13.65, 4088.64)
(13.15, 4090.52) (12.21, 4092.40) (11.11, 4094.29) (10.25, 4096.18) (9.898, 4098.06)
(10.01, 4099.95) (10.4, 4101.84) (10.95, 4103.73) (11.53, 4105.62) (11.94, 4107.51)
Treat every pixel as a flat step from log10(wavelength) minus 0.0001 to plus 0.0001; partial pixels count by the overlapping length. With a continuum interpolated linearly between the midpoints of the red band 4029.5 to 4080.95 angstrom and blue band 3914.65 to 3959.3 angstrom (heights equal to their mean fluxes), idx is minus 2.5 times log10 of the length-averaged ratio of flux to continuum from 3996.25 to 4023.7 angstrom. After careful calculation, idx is -0.20 mag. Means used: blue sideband 8.44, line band 13.2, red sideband 12.6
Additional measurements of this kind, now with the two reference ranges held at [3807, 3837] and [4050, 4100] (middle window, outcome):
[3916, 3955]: 0.18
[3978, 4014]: -0.13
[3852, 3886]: -0.06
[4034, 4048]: -0.11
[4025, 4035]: -0.15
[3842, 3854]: -0.10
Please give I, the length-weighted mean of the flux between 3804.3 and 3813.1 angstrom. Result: 9.25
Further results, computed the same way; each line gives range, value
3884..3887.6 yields 6.9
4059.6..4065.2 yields 11.9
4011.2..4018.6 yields 13.7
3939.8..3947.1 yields 8.79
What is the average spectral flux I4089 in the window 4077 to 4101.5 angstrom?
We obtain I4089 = 12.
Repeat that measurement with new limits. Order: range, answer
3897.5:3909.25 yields 9.73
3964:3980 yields 6.54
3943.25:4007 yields 9.82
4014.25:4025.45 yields 13.8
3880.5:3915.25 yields 8.87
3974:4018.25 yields 12.1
